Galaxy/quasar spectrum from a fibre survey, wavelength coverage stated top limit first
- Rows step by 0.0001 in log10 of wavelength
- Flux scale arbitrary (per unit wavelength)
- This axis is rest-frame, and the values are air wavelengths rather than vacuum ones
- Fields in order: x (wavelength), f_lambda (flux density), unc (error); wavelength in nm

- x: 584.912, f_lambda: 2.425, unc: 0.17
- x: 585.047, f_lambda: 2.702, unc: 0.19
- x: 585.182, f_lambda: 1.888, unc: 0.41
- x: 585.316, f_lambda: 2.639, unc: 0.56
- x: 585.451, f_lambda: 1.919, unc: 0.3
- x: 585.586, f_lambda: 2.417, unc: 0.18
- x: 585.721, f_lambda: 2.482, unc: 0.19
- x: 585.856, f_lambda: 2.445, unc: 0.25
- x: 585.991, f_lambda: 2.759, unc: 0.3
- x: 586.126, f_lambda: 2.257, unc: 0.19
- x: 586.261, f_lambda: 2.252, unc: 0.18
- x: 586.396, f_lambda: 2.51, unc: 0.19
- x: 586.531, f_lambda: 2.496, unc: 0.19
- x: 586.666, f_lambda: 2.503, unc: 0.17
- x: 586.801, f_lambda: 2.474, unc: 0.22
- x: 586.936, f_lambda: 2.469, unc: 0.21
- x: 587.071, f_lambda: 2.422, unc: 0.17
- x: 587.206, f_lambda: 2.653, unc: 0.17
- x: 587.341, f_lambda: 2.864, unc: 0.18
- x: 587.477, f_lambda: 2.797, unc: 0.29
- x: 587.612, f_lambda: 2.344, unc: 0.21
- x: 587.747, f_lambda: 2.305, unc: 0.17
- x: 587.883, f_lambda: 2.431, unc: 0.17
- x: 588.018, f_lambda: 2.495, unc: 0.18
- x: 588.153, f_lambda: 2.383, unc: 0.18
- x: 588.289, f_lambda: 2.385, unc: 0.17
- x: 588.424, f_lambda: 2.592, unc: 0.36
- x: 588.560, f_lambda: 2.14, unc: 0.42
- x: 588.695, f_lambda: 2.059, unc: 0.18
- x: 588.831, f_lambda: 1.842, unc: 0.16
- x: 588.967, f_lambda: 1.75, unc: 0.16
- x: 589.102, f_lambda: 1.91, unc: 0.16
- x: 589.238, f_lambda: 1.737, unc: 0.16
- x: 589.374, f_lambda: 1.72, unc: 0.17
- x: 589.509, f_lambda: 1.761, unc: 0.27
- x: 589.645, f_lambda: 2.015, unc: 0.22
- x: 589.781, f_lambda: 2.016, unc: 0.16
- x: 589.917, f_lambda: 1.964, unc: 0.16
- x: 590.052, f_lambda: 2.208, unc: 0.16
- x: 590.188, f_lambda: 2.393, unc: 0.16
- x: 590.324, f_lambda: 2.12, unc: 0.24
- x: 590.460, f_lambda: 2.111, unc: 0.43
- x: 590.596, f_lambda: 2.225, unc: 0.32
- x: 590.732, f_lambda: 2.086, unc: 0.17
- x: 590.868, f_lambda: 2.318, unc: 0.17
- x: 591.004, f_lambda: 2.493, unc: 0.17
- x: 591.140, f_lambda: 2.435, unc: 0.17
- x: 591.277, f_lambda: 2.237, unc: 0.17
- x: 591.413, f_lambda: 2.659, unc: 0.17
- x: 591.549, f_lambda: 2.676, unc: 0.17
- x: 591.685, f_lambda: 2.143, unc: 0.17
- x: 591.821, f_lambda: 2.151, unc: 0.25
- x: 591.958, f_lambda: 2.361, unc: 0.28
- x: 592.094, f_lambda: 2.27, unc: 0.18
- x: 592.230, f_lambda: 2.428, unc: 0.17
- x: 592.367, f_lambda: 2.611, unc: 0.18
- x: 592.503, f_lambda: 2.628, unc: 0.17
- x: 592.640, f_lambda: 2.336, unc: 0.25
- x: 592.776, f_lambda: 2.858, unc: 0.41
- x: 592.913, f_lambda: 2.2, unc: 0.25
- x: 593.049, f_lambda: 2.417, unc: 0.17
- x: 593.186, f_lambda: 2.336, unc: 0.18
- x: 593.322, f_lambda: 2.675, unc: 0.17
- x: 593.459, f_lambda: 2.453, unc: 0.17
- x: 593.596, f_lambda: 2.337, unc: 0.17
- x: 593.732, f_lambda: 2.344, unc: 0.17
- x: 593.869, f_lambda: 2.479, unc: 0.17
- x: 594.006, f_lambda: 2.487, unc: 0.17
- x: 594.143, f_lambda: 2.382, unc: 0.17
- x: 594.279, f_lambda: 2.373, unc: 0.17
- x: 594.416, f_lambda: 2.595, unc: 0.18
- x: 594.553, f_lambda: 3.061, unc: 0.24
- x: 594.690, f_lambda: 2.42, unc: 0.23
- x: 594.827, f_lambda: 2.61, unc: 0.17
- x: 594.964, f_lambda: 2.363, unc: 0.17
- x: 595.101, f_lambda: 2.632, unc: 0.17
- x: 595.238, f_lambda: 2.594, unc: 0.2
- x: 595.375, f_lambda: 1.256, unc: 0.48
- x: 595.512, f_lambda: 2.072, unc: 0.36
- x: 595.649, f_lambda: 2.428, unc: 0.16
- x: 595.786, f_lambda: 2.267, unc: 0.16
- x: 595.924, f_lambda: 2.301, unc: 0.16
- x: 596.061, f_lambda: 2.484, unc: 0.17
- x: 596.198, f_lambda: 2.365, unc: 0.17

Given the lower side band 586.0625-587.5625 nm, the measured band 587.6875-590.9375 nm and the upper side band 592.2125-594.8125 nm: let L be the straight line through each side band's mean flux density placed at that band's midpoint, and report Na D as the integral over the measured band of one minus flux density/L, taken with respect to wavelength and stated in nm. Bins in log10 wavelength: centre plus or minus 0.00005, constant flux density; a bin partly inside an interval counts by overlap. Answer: 0.50 nm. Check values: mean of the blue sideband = 2.52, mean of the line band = 2.12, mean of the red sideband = 2.5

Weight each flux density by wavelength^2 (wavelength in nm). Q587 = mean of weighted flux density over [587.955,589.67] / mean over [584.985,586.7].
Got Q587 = 0.87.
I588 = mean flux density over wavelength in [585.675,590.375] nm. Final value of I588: 2.28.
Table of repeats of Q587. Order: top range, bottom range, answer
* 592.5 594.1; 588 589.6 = 1.22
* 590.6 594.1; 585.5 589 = 1.02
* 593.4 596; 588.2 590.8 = 1.18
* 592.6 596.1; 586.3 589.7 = 1.08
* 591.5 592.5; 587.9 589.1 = 1.10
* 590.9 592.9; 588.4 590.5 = 1.22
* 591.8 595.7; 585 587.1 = 1.03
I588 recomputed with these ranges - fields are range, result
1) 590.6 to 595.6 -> 2.41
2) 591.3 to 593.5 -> 2.45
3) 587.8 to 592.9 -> 2.24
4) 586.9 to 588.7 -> 2.47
